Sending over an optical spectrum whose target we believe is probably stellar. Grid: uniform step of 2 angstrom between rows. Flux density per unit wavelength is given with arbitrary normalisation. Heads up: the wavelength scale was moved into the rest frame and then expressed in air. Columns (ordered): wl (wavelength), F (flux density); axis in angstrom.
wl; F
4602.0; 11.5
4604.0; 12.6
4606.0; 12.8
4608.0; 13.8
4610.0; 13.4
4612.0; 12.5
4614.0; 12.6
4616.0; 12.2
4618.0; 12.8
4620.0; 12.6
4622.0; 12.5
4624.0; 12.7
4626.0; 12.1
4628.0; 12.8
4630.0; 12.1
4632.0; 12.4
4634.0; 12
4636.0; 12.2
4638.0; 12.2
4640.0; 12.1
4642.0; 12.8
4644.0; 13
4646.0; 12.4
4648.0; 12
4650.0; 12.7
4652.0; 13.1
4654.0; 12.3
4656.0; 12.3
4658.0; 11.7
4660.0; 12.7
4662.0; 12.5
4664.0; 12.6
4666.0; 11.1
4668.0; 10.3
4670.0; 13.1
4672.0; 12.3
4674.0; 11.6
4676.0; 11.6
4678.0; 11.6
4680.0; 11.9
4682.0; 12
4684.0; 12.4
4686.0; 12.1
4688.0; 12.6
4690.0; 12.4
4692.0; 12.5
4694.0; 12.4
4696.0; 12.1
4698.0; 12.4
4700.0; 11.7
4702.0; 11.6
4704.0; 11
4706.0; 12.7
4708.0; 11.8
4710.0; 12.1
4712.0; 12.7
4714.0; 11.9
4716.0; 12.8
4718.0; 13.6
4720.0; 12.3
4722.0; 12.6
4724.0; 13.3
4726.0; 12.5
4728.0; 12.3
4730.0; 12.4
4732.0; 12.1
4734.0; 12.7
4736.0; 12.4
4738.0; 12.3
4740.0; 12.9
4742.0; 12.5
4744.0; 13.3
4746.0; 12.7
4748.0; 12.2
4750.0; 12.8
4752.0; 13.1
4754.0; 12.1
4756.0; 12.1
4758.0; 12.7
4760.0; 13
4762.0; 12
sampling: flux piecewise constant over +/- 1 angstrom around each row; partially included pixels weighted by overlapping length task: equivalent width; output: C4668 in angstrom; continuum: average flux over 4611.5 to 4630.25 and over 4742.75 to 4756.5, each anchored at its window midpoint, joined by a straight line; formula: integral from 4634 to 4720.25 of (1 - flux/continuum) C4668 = 2.40 angstrom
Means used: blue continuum 12.5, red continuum 12.6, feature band 12.2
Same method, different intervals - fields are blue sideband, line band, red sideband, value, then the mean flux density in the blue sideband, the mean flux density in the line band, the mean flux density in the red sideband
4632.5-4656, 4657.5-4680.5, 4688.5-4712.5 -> 0.7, 12.4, 11.9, 12.1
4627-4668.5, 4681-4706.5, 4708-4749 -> 0.6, 12.3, 12.1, 12.6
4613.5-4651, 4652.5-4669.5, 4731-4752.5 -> 0.6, 12.4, 12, 12.6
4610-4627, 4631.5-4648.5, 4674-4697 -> 0.1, 12.6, 12.4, 12.1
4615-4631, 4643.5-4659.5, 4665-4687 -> -0.4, 12.5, 12.4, 11.8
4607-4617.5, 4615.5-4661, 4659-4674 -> 0.2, 12.9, 12.4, 12.1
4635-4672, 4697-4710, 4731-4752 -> 0.6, 12.3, 11.9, 12.6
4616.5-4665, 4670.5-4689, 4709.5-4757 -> 0.7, 12.4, 12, 12.6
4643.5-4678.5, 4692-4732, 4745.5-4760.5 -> 0.2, 12.2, 12.3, 12.6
